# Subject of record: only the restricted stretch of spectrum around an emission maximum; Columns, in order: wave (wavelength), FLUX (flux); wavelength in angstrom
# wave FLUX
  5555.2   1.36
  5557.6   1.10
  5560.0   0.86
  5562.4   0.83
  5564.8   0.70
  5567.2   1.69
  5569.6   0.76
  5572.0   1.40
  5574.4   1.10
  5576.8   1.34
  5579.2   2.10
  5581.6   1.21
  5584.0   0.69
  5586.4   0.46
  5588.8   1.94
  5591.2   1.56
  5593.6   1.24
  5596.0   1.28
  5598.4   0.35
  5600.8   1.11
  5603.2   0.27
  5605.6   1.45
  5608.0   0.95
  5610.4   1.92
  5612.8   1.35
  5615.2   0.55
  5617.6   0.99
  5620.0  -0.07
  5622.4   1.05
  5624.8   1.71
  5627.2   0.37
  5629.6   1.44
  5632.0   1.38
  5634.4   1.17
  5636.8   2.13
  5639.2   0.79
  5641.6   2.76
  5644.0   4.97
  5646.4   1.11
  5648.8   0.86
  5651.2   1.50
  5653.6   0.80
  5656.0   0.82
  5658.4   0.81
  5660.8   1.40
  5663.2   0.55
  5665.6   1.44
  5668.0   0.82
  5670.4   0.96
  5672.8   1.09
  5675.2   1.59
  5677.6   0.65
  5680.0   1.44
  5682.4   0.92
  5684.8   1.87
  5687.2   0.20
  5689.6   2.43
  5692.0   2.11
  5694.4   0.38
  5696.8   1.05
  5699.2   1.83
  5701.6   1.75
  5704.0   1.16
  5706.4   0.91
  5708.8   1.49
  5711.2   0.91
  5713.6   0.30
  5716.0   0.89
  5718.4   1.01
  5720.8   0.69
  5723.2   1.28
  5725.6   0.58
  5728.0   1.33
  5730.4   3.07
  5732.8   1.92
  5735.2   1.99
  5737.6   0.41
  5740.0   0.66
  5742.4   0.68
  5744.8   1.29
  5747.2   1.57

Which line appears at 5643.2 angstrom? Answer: [O III]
